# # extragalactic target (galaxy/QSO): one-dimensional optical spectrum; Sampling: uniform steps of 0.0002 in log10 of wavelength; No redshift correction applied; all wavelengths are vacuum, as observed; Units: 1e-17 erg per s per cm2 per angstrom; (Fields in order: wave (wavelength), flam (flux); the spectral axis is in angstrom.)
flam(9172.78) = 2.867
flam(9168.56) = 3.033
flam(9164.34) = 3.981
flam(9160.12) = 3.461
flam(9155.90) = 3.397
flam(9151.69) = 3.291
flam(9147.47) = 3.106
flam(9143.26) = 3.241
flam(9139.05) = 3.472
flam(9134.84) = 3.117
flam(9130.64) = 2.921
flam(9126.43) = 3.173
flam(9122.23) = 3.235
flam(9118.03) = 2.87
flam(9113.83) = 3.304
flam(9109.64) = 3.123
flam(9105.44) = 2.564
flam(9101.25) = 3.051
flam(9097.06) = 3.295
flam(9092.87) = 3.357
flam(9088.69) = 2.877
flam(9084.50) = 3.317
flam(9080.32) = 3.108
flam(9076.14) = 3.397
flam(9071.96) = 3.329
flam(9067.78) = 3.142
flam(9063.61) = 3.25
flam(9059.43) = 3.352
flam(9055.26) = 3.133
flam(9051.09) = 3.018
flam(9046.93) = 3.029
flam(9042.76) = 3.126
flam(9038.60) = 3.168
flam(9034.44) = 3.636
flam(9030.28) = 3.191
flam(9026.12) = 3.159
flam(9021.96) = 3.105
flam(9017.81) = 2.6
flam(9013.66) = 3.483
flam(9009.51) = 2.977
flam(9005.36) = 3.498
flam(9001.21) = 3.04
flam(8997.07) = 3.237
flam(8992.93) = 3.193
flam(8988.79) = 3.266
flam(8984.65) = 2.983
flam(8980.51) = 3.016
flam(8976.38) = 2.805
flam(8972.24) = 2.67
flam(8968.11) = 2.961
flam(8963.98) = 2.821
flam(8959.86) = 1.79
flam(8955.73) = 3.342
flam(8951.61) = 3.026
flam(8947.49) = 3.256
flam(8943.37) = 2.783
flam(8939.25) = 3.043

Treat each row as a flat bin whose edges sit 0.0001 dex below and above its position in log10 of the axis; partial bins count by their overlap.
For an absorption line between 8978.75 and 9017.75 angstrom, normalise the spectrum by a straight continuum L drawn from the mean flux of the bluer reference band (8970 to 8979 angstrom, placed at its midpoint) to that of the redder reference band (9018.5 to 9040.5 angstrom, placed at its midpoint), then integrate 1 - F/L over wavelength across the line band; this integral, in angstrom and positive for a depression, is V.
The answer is -2.7 angstrom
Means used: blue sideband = 2.76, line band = 3.16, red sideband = 3.21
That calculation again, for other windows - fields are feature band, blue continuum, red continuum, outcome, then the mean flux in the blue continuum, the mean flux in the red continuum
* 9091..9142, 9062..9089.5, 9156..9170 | 3.4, 3.22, 3.5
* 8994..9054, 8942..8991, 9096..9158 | -3.6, 2.9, 3.14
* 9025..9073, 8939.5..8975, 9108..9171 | -2.6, 2.84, 3.25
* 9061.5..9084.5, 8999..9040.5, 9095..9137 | -1.0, 3.19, 3.07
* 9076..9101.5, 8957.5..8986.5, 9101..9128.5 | -1.8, 2.73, 3.05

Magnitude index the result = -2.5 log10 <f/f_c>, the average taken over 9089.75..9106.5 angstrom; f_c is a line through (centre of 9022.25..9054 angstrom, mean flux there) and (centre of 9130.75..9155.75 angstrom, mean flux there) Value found 0.04 mag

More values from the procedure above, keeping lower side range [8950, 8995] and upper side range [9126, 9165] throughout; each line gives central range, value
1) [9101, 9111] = 0.12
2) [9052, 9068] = -0.04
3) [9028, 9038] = -0.11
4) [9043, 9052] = 0.01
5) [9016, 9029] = 0.01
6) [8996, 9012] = -0.08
